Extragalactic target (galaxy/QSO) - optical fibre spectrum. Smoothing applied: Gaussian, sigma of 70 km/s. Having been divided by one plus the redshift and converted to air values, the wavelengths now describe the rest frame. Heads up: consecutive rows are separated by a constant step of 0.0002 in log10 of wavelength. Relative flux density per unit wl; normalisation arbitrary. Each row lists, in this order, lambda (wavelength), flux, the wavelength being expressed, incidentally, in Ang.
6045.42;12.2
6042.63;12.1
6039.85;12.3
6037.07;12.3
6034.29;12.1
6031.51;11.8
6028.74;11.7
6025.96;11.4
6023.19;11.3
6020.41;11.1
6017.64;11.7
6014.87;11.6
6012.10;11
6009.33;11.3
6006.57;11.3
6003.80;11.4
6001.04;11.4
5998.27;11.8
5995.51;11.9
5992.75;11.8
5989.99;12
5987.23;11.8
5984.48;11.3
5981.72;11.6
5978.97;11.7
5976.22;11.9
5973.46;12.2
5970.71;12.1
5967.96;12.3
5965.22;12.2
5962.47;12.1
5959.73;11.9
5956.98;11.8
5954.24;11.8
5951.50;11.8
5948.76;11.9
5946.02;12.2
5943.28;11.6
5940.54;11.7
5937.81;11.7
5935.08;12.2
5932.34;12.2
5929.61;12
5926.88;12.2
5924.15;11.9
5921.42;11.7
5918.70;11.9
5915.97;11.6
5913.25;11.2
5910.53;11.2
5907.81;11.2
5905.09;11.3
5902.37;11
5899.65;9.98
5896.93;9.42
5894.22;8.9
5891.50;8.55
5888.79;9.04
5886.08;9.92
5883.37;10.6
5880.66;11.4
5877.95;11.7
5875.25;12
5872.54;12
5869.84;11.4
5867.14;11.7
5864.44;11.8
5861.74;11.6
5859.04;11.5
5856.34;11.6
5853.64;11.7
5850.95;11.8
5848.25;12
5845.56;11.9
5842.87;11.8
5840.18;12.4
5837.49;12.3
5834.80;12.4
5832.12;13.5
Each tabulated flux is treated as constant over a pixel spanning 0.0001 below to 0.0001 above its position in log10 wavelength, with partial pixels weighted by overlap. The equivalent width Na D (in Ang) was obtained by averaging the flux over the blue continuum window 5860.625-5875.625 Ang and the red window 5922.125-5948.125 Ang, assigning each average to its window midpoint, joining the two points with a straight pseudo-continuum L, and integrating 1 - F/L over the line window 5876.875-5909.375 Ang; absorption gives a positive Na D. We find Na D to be 4.3 Ang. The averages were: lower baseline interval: 11.7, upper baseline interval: 12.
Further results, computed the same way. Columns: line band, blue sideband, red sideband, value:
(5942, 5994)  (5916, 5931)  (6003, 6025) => -1.20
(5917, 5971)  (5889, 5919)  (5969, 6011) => -4.51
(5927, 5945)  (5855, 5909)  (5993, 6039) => -1.29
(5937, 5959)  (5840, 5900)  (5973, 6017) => -0.79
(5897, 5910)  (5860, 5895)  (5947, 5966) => 0.53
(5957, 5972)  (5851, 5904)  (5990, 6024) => -1.08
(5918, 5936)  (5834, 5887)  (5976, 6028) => -0.62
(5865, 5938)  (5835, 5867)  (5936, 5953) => 4.55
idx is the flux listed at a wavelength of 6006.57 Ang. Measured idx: 11.3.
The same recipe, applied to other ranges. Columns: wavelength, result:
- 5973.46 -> 12.2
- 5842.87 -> 11.8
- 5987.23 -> 11.8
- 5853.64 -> 11.7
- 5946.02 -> 12.2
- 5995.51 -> 11.9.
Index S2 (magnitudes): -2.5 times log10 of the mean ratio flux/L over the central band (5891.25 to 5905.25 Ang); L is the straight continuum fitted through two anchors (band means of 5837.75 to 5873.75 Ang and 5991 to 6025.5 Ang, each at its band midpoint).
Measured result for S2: 0.189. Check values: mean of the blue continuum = 11.8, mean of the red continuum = 11.5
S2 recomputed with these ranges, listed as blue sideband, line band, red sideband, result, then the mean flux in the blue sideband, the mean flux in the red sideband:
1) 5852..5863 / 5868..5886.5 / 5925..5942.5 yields 0.03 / 11.6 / 12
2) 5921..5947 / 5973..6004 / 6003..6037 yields -0.01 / 11.9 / 11.5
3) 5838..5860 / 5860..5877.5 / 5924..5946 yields 0.01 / 11.9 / 12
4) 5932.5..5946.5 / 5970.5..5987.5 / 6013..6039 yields 0.00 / 11.9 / 11.7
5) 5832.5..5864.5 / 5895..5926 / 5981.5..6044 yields 0.07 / 12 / 11.7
